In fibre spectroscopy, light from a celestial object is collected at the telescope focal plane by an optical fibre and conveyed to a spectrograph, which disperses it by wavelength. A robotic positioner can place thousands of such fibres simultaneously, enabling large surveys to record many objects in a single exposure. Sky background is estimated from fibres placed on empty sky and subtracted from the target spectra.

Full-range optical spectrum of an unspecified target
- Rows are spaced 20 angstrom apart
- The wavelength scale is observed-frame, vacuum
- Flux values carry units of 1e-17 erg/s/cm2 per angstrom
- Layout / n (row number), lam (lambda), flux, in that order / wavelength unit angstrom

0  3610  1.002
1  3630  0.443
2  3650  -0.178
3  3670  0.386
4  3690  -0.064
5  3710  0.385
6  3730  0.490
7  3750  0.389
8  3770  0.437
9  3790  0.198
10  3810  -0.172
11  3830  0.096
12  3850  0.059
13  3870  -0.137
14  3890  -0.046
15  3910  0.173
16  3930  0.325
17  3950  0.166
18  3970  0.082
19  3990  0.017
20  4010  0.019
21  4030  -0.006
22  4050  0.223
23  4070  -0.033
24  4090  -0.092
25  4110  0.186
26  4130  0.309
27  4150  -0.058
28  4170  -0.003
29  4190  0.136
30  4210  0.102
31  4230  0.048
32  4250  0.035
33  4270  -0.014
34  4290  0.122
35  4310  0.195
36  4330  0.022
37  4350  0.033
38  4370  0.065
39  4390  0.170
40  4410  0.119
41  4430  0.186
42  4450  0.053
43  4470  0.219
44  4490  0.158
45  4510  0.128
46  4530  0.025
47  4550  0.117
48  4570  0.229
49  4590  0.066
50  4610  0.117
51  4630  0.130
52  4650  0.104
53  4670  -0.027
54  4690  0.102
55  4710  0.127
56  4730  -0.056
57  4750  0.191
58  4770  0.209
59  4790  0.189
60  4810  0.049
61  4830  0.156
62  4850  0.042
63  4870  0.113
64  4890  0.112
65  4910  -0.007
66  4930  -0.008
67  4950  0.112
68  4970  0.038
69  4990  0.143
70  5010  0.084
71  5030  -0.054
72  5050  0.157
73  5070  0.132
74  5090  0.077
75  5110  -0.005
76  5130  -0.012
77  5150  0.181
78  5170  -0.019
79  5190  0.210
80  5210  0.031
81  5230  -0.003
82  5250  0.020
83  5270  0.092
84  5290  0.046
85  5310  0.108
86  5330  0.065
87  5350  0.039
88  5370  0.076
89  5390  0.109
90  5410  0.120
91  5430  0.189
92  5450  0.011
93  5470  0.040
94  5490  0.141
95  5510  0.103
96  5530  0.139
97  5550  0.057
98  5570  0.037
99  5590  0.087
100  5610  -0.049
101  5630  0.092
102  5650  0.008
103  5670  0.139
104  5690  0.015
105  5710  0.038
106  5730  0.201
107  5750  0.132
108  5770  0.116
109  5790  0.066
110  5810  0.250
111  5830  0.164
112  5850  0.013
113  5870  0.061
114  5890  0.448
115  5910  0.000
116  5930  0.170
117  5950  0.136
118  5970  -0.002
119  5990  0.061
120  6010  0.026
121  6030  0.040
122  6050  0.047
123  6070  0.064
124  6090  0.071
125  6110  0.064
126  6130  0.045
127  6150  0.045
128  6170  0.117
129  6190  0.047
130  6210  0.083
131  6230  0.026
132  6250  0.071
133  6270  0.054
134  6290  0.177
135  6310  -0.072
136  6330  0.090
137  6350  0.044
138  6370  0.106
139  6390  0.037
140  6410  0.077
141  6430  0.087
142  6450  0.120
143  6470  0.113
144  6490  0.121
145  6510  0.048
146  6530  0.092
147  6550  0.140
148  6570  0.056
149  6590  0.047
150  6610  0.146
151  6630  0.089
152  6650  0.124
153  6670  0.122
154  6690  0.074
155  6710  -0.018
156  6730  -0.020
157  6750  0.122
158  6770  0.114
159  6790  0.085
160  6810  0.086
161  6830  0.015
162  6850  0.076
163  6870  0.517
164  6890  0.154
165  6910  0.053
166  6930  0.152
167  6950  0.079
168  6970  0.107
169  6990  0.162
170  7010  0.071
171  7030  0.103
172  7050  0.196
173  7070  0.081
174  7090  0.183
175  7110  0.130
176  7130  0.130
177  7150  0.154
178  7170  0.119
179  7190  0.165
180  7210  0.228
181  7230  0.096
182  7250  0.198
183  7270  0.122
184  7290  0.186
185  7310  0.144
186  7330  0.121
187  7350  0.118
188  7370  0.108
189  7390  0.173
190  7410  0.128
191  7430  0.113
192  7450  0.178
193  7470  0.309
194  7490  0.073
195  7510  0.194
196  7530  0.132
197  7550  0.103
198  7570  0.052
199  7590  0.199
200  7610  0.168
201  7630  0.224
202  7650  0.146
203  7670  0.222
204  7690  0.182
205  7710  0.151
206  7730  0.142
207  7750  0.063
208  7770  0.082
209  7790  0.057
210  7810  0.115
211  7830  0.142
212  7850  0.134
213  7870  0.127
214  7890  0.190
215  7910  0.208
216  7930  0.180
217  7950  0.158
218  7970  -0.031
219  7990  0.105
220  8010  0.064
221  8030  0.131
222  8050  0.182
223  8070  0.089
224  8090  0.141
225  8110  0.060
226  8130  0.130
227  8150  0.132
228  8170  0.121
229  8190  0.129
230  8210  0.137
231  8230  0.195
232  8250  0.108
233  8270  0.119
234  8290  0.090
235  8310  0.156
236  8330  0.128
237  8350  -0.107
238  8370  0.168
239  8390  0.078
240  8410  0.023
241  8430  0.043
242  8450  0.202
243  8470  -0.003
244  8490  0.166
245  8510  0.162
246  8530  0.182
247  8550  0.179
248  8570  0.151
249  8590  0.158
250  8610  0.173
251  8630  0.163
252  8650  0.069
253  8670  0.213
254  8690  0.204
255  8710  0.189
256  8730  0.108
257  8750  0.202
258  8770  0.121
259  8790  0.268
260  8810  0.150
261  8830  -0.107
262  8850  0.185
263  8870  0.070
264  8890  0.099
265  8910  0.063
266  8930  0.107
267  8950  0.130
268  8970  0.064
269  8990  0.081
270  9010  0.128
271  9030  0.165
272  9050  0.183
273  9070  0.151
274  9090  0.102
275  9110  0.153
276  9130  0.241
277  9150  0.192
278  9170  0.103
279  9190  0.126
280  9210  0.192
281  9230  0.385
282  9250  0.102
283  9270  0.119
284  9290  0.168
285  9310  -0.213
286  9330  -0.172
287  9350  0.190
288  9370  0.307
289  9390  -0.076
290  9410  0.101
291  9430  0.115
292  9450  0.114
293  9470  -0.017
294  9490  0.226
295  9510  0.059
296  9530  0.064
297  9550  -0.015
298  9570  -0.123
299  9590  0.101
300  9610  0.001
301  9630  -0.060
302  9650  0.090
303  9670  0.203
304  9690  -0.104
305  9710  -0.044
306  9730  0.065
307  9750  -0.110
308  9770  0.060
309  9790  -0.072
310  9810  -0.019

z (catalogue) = 0.84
